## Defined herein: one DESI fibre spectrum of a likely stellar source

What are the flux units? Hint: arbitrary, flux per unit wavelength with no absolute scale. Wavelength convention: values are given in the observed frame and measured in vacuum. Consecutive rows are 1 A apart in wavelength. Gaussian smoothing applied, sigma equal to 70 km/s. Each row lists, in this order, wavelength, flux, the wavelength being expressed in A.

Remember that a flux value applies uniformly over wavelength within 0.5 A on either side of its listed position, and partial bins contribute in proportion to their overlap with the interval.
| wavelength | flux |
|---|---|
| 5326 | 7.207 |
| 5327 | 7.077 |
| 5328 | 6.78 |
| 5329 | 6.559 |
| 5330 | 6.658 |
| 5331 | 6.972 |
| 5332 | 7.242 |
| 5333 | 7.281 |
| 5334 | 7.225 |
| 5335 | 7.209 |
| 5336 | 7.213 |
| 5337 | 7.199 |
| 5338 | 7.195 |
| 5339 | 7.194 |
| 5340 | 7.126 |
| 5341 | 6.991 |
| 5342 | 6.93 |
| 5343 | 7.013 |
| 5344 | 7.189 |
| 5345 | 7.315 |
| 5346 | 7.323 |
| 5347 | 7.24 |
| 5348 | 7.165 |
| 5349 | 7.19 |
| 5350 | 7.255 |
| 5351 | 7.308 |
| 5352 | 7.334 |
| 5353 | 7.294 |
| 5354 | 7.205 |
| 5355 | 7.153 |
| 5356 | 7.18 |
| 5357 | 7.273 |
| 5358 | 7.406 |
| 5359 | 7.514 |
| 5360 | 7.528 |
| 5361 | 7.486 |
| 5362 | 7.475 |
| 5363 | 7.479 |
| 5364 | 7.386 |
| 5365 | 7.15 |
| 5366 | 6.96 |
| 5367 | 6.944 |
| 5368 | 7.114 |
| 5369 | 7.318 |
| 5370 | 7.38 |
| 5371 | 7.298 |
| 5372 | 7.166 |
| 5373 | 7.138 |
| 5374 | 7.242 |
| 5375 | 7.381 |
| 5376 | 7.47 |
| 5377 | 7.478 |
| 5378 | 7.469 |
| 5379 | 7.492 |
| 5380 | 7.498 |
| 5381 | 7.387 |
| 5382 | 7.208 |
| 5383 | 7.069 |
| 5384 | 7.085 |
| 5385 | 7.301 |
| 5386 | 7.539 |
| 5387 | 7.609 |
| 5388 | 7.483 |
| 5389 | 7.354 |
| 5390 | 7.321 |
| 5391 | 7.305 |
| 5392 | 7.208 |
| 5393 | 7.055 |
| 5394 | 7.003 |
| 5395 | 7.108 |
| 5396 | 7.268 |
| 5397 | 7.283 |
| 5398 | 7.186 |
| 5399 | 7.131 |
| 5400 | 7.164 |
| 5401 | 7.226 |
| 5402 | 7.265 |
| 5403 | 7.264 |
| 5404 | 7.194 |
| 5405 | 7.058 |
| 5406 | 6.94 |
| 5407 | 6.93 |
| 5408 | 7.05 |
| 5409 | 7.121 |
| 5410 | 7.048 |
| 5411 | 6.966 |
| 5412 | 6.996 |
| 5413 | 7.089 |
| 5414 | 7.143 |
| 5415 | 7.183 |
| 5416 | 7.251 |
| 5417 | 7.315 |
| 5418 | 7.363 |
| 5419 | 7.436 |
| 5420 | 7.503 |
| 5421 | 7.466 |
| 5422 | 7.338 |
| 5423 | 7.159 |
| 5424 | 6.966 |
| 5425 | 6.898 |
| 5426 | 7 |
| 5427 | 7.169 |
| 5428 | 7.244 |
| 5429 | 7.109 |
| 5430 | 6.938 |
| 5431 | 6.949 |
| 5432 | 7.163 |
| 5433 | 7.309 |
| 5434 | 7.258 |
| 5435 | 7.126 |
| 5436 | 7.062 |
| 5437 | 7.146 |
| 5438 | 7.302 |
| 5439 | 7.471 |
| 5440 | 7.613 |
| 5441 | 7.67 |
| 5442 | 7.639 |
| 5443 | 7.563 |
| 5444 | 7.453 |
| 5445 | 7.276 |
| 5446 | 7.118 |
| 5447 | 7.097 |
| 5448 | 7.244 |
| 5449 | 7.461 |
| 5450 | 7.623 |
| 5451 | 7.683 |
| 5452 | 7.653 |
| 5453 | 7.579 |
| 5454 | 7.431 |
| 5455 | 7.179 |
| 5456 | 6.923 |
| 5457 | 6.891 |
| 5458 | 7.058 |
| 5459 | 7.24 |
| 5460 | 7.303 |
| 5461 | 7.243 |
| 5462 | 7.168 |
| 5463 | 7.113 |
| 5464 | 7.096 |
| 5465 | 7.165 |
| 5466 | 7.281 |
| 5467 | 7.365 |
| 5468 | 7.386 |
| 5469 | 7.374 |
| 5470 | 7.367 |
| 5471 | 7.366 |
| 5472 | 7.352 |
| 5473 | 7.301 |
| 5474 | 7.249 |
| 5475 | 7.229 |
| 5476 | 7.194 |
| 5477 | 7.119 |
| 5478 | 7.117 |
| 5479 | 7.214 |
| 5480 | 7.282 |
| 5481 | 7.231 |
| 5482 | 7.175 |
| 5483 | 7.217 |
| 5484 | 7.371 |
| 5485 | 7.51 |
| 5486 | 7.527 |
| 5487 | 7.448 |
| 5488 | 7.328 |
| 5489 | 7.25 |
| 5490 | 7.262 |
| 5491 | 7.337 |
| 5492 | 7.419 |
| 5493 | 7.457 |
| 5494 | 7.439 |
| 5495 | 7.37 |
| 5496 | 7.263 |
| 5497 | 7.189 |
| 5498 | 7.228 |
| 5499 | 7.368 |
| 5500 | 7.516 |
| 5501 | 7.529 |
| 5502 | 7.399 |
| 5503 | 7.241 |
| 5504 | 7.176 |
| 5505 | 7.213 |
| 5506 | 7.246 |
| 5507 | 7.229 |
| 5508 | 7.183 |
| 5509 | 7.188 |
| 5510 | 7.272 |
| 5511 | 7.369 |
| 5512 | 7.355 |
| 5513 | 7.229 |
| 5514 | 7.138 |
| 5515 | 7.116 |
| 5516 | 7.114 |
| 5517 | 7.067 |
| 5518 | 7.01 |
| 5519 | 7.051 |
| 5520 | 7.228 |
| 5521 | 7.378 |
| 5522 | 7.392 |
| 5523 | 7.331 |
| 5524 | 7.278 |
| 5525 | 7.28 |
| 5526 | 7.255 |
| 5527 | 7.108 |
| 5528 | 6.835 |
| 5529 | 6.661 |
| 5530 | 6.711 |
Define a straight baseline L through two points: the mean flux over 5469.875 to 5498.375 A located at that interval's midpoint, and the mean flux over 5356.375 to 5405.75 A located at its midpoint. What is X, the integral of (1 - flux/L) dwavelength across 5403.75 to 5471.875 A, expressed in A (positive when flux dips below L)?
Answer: 0.5 A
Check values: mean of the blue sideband 7.29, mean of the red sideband 7.3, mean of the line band 7.24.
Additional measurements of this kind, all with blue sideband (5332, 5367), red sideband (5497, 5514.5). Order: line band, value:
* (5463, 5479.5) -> 0.0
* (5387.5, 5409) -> 0.2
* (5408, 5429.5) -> 0.3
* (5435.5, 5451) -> -0.3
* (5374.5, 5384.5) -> -0.1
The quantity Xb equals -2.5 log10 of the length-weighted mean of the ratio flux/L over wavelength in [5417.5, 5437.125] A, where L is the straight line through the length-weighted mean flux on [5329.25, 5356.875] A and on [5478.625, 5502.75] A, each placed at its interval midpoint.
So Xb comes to 0.01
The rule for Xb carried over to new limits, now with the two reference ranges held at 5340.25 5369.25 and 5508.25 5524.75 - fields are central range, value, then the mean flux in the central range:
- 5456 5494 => -0.01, 7.27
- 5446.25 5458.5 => -0.01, 7.31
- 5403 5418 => 0.02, 7.11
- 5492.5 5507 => -0.02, 7.33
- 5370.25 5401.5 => -0.01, 7.29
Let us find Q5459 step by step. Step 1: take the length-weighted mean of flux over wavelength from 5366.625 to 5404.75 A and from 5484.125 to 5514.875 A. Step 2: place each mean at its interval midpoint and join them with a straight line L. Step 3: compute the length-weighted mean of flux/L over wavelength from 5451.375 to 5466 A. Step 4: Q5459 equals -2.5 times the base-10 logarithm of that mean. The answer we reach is 0.01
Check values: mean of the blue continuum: 7.27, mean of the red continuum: 7.32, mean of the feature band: 7.22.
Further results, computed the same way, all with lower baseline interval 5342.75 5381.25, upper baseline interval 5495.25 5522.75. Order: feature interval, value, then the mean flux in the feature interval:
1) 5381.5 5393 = 0.00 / 7.31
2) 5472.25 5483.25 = 0.01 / 7.21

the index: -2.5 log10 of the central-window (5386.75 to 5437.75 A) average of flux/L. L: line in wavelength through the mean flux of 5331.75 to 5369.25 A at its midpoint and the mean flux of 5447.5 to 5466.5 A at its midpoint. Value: 0.01 mag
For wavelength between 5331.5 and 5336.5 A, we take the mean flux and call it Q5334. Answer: 7.23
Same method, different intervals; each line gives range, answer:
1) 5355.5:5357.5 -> 7.23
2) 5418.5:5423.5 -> 7.38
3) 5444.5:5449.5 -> 7.24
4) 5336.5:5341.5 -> 7.14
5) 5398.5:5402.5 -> 7.2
